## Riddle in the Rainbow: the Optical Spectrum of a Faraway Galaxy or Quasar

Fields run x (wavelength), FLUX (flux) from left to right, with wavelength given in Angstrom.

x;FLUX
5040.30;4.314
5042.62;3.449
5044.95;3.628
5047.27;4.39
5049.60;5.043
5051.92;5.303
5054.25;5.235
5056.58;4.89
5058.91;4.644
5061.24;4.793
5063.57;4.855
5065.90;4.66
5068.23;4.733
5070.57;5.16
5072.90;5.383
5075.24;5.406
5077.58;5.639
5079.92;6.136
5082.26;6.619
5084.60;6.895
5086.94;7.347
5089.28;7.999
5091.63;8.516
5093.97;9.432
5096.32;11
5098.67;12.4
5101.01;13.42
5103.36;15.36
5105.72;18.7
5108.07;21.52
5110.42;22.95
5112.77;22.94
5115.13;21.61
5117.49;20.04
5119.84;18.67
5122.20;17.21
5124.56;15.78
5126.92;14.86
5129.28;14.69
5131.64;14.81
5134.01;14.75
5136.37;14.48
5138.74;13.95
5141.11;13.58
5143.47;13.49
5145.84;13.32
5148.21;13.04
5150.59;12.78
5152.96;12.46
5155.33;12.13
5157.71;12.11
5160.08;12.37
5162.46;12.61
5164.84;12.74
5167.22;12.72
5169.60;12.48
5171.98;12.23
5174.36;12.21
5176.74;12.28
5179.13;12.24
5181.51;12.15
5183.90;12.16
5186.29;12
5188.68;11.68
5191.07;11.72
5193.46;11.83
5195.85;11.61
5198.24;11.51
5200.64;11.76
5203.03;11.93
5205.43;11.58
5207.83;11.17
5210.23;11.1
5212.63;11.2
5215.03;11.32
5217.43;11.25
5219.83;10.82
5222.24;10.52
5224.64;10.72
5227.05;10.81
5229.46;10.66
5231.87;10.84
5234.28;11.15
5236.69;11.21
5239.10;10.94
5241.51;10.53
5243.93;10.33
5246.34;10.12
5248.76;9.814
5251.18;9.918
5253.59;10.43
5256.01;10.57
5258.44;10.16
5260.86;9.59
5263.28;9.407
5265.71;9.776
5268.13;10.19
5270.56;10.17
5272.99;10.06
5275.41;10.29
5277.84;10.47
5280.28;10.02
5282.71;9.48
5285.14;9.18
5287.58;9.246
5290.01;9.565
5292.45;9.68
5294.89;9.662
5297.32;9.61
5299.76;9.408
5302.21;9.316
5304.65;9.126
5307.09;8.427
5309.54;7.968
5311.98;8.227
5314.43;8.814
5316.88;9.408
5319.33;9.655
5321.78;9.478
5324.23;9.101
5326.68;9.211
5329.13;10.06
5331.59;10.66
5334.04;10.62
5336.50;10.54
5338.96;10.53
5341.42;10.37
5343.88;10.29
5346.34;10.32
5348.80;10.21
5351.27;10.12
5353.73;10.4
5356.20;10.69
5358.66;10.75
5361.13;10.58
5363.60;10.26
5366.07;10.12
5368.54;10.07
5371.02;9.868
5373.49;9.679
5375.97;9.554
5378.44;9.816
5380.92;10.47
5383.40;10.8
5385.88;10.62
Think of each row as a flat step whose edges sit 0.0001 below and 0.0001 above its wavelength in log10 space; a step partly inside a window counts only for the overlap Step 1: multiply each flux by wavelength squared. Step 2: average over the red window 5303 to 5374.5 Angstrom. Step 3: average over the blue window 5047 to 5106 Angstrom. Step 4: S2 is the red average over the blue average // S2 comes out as 1.48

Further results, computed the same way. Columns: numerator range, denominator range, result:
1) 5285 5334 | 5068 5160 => 0.78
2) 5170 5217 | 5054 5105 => 1.65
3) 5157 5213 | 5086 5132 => 0.79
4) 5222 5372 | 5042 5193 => 0.94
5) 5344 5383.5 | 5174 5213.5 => 0.93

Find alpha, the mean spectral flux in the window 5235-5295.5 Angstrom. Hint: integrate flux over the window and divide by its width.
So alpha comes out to 10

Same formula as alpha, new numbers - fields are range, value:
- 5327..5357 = 10.4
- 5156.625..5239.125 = 11.7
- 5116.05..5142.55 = 15.7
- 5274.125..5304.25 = 9.65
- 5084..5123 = 15.2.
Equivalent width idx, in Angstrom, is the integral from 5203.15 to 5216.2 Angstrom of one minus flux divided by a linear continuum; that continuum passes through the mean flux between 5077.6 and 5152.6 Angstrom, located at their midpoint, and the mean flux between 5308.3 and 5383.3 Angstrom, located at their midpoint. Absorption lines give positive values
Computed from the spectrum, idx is 1.1 Angstrom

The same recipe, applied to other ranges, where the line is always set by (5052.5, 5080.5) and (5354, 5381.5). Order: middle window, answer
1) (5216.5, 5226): -3.8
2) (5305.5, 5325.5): 0.9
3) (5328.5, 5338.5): -0.9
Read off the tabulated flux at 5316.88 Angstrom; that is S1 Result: 9.408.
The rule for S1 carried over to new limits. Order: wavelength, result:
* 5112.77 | 22.94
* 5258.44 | 10.16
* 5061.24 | 4.793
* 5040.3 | 4.314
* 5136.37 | 14.48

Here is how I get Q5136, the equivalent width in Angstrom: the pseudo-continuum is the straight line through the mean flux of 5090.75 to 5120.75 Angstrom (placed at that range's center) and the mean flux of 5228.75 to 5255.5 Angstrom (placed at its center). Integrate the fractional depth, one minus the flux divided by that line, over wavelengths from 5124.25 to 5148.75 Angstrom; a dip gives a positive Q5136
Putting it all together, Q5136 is 1.79 Angstrom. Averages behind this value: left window 16.7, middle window 14.2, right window 10.5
